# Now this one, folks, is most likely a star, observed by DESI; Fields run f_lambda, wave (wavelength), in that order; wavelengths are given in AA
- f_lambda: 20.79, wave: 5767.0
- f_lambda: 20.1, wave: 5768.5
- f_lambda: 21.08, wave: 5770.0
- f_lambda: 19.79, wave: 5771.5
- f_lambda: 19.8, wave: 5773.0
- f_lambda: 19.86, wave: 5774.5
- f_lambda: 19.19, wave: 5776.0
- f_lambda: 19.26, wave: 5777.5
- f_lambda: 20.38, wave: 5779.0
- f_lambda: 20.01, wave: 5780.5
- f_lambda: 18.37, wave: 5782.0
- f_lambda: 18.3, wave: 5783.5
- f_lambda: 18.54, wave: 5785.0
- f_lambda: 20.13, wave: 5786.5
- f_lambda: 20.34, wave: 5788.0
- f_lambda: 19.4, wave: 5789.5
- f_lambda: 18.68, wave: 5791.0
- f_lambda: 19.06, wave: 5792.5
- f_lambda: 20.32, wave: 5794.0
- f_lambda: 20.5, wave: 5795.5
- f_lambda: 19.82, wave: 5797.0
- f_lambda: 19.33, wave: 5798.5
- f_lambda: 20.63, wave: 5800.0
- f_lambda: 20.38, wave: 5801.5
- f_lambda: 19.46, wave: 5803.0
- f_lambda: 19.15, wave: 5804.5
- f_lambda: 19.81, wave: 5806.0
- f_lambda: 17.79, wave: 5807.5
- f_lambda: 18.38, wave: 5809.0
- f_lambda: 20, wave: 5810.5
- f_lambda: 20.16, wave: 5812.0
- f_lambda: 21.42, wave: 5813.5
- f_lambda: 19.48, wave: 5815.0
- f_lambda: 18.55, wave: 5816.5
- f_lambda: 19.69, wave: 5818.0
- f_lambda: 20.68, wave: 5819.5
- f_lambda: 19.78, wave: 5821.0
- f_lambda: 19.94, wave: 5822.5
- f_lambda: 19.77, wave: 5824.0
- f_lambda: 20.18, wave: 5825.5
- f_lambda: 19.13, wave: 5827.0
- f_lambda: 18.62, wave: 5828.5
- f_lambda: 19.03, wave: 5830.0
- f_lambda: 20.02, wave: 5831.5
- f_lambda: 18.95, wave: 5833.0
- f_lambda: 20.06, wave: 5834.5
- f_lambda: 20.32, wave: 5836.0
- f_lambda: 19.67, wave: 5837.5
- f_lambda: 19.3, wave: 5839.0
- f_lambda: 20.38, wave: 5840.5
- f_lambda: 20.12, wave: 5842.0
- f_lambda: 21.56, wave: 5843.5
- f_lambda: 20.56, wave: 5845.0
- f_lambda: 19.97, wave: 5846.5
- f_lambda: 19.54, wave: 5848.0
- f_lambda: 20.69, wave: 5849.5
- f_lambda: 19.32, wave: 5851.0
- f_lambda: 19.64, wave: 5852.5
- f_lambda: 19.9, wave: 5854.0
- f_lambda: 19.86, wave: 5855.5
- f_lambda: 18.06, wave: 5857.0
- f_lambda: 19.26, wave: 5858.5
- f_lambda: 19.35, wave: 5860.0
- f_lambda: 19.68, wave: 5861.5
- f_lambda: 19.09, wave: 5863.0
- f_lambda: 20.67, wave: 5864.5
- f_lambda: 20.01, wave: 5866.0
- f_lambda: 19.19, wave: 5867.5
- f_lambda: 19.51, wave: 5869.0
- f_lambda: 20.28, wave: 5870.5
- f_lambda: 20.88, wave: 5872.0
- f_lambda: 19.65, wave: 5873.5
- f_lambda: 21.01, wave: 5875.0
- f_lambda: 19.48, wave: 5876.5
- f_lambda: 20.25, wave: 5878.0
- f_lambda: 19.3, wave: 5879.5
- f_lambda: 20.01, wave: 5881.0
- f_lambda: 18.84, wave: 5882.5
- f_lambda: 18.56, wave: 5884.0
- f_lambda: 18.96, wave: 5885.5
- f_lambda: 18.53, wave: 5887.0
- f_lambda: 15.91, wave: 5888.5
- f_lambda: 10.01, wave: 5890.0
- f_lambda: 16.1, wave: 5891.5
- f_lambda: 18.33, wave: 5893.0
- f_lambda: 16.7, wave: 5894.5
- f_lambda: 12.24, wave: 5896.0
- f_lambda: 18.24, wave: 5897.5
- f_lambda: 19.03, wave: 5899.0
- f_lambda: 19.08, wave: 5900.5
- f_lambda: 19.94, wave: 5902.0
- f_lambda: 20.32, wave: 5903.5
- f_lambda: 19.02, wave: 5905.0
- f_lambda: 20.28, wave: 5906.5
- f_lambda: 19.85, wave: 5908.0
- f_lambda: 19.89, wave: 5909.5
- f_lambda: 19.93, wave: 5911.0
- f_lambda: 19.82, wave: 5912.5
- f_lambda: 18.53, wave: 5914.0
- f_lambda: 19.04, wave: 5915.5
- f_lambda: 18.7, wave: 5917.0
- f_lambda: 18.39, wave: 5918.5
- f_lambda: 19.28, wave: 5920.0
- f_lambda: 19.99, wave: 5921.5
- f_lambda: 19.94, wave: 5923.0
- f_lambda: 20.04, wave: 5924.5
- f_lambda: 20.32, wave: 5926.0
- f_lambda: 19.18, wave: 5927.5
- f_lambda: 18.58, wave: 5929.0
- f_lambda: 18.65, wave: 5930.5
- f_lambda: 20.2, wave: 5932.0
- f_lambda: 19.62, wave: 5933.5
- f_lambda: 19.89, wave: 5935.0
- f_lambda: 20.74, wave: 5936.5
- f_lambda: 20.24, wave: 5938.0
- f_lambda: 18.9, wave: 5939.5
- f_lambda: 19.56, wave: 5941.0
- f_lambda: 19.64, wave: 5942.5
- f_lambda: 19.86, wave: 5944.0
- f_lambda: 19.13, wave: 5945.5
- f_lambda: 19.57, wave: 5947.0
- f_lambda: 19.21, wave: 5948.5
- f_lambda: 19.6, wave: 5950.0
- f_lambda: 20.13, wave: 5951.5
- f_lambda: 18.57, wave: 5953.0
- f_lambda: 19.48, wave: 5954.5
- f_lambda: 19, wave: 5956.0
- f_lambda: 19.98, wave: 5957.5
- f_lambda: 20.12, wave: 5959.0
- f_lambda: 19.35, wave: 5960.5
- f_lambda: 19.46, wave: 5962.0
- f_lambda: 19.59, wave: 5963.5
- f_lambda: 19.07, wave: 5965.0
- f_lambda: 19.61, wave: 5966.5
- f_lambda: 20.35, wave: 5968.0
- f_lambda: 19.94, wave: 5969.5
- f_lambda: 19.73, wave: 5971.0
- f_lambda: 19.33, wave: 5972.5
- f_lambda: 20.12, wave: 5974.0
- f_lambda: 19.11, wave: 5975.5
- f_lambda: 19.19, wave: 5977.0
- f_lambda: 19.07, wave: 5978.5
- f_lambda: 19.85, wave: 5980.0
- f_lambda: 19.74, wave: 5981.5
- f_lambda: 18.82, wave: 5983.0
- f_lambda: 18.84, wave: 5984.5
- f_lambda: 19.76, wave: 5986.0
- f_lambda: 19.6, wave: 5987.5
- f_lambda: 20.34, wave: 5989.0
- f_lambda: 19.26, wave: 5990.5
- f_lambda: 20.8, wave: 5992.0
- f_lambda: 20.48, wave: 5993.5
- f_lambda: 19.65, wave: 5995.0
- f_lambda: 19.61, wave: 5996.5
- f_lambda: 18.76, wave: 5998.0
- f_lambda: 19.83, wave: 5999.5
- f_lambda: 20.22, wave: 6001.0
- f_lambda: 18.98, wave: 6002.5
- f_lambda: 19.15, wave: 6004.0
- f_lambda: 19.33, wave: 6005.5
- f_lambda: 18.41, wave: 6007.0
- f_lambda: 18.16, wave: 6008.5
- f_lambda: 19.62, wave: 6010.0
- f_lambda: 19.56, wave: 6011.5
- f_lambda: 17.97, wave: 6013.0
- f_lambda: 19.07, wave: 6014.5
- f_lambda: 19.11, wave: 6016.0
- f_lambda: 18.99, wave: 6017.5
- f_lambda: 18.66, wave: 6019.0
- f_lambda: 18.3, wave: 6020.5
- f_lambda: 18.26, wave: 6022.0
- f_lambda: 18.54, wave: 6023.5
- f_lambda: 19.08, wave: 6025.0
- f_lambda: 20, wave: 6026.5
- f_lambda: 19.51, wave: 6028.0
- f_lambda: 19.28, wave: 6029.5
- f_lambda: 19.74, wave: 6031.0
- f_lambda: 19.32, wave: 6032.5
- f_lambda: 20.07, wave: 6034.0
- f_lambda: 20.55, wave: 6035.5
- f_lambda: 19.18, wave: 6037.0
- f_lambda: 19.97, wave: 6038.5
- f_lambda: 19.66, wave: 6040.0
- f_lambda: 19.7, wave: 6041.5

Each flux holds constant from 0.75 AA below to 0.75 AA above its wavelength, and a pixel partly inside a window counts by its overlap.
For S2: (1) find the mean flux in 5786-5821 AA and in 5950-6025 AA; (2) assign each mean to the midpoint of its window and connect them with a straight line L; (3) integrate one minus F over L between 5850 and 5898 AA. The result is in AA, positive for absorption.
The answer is 2.2 AA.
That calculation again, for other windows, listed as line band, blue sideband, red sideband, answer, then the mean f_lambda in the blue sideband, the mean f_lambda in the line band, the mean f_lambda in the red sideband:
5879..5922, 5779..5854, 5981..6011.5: 2.7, 19.7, 18.4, 19.5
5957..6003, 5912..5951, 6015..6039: -0.6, 19.5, 19.6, 19.3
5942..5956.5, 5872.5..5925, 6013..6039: -0.4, 18.7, 19.4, 19.2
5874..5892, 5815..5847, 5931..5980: 1.5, 19.8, 18.1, 19.6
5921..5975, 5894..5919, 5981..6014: -1.6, 18.8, 19.6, 19.4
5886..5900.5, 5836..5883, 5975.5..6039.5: 2.5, 19.9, 16.3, 19.3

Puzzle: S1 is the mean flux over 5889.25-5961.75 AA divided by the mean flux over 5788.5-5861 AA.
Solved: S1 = 1.0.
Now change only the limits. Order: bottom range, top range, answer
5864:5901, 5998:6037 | 1.04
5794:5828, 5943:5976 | 0.99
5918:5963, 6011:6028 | 0.97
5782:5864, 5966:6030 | 0.98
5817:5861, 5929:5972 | 0.99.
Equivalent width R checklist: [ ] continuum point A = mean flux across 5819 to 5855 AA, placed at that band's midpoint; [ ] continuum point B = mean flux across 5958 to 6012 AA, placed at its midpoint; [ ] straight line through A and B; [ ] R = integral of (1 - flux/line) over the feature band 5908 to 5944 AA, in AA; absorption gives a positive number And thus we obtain 0.23 AA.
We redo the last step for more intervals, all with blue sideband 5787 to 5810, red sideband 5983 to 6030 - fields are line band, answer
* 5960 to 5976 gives -0.26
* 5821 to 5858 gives -0.53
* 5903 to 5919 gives -0.04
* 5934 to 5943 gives -0.22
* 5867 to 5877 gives -0.30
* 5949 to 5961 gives -0.12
